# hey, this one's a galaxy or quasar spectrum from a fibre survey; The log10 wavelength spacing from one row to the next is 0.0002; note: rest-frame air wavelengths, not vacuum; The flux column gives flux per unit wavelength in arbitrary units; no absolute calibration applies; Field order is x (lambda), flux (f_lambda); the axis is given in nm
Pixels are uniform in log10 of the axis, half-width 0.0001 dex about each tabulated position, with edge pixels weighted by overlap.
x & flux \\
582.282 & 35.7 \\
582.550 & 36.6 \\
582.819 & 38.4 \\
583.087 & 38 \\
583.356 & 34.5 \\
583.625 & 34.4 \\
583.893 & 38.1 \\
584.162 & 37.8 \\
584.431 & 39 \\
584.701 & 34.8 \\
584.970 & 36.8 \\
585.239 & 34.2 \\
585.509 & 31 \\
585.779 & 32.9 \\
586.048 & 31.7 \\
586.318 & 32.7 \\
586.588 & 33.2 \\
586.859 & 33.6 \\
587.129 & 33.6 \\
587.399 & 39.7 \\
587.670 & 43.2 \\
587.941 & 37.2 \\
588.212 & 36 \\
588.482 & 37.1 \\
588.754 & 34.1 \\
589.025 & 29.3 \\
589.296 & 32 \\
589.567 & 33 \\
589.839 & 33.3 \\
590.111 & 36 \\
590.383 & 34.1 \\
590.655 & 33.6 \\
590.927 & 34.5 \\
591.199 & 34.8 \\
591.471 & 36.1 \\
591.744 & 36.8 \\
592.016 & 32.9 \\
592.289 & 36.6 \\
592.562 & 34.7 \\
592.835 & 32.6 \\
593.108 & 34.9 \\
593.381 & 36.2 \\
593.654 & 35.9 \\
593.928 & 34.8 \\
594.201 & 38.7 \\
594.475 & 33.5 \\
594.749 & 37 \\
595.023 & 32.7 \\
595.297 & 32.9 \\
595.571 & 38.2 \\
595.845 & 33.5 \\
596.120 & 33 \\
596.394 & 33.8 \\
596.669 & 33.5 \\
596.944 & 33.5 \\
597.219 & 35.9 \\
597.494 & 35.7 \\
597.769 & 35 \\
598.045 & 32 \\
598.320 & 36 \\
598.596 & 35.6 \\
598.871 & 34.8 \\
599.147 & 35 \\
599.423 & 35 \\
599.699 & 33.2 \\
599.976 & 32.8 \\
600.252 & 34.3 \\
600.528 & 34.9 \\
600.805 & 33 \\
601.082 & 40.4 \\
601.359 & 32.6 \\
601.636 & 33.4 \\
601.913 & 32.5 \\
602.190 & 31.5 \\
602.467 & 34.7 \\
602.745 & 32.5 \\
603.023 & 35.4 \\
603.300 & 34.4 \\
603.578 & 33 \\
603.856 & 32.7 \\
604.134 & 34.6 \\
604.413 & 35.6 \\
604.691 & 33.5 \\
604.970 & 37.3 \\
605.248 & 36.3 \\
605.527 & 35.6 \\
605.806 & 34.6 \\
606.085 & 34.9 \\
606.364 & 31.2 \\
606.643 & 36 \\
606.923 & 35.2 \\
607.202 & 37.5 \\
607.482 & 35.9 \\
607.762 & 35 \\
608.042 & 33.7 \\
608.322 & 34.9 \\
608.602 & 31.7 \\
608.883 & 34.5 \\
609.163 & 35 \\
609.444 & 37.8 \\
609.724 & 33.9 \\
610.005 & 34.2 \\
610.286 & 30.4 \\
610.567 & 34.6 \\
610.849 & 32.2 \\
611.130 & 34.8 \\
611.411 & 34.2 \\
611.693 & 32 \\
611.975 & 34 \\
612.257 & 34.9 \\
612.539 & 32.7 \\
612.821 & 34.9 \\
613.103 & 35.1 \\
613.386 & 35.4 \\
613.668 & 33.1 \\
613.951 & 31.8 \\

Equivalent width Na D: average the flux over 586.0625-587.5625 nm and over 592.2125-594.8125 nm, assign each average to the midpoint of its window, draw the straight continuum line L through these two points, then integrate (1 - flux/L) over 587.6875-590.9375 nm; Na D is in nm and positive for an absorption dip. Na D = 0.031 nm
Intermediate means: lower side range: 34.5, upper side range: 35.4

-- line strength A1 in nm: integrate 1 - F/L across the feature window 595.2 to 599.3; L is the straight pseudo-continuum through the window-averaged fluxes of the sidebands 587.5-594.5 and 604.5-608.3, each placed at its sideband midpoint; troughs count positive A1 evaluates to 0.064 nm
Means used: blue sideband 35.1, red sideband 35.1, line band 34.6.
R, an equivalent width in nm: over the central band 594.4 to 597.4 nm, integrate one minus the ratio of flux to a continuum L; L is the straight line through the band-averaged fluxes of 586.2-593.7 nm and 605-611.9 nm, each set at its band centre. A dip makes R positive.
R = 0.035 nm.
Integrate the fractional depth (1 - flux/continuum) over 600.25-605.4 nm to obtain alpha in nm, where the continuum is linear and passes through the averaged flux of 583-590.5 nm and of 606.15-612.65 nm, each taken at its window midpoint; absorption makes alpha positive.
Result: 0.01 nm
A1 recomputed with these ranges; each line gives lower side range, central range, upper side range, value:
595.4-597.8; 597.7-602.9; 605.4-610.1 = 0.08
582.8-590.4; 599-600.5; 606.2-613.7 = 0.02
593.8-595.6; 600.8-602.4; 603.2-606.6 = 0.03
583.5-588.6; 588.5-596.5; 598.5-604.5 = 0.12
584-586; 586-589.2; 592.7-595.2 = -0.01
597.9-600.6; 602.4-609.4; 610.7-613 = -0.13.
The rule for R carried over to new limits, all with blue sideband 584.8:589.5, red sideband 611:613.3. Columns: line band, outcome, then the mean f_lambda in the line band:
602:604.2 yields 0.05 nm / 33.6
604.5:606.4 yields -0.04 nm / 35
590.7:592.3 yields -0.03 nm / 35.1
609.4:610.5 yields 0.01 nm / 33.8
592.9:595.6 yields -0.07 nm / 35.3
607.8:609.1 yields 0.01 nm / 33.9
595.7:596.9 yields 0.03 nm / 33.5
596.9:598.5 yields -0.02 nm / 34.8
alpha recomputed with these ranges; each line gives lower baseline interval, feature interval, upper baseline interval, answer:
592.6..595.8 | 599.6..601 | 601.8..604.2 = 0.00 nm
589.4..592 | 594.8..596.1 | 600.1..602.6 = 0.00 nm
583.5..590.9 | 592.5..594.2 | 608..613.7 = -0.02 nm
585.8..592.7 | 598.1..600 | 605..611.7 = 0.00 nm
